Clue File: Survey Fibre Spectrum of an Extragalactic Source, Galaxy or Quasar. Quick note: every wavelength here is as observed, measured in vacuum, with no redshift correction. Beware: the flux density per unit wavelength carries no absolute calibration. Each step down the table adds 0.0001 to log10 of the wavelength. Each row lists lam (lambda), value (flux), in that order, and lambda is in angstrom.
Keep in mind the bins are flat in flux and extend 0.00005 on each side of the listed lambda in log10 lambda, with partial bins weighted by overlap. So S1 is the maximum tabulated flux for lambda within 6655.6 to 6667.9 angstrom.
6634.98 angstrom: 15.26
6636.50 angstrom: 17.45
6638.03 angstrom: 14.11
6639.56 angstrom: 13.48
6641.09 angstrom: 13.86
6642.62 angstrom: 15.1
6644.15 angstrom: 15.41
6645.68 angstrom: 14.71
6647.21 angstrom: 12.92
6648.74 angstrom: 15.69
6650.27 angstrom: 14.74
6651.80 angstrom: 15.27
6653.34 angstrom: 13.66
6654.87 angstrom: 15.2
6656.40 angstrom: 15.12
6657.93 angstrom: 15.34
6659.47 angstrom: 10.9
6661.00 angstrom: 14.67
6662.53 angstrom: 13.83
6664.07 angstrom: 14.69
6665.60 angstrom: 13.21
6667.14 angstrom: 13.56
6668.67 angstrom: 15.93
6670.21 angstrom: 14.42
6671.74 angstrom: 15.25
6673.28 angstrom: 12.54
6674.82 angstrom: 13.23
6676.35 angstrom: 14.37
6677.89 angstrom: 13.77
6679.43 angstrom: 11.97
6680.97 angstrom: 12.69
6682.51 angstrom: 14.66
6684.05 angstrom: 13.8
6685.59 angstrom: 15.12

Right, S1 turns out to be 15.34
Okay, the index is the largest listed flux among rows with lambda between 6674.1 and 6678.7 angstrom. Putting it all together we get 14.37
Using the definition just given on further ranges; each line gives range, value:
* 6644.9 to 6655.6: 15.69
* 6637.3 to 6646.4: 15.41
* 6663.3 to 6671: 15.93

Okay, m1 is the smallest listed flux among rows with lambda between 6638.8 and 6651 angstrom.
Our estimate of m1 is 12.92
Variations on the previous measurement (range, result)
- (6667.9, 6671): 14.42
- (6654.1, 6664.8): 10.9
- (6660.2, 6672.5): 13.21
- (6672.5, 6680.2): 11.97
